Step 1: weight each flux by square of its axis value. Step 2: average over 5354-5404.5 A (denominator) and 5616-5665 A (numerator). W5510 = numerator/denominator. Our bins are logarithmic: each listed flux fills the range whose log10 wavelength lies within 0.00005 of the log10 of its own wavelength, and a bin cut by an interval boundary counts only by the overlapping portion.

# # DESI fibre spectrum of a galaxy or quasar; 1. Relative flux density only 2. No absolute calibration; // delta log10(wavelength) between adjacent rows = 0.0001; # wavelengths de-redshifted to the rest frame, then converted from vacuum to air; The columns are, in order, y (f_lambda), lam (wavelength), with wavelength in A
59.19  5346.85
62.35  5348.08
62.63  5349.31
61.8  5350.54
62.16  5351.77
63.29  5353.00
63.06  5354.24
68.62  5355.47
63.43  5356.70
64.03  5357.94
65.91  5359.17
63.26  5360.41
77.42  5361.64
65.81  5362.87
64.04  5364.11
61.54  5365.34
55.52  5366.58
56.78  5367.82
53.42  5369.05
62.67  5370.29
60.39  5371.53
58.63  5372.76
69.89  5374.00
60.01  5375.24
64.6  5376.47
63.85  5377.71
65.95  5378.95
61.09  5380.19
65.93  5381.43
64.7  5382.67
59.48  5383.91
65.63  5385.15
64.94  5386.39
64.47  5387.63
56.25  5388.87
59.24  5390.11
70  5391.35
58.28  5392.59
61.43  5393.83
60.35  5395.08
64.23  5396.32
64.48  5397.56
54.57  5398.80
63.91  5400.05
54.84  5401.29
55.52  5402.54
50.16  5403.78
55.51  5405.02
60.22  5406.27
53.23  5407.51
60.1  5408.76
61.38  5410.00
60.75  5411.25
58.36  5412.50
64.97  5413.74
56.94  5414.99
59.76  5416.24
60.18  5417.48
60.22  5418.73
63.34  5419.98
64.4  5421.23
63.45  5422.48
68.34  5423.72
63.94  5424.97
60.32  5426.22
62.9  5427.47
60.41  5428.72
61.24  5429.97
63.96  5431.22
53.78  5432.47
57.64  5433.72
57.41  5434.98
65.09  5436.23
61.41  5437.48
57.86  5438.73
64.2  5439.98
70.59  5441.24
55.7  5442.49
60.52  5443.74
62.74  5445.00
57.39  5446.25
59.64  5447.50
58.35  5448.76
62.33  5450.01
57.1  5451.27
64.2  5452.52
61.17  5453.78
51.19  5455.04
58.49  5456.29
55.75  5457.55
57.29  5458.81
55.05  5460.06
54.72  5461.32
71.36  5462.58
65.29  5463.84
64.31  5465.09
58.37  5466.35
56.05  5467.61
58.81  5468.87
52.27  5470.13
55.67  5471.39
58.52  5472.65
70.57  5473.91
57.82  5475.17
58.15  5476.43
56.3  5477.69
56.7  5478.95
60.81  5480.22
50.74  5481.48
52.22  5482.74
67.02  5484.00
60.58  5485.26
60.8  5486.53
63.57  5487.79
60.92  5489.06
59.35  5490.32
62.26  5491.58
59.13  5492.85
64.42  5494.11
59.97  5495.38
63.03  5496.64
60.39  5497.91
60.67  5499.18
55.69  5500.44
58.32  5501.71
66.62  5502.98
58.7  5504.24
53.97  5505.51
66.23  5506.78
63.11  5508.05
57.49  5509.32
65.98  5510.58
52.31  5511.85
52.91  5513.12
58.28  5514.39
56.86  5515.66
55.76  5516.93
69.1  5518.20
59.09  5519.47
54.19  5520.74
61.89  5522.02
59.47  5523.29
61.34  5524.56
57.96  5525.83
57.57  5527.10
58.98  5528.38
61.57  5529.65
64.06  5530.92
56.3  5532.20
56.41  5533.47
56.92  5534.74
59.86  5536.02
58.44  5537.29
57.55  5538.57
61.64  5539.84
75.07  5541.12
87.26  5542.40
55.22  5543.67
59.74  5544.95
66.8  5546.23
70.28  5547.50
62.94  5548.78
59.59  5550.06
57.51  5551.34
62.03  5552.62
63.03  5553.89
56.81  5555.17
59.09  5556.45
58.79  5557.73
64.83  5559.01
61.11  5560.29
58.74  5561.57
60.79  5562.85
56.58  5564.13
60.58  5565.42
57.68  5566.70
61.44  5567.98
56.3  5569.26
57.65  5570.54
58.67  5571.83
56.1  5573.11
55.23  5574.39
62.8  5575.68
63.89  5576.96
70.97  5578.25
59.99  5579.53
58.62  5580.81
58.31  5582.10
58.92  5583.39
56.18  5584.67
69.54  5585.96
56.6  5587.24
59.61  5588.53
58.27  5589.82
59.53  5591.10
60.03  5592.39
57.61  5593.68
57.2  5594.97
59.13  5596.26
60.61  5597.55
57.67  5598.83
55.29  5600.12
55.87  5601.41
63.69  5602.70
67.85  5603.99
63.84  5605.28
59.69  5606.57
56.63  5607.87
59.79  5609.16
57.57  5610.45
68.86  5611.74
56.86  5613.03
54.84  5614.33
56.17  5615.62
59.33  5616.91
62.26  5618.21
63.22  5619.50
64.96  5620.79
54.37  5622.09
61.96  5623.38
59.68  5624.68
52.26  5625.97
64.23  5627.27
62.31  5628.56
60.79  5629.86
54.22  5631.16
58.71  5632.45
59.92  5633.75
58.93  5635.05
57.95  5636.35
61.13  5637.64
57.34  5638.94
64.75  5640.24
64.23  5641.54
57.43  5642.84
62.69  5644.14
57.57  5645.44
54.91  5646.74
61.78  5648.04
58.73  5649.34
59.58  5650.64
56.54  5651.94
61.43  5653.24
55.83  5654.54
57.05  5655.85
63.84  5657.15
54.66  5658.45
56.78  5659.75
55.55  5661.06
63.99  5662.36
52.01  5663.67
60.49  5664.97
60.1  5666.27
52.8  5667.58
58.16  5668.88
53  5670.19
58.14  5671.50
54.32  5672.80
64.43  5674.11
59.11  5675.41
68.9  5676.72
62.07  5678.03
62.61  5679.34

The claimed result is 1.05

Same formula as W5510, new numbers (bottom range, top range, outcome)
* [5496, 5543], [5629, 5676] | 1.01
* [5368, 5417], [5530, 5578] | 1.07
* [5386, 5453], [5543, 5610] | 1.05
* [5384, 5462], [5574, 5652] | 1.07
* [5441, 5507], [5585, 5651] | 1.05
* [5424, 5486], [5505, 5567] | 1.05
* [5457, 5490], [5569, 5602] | 1.04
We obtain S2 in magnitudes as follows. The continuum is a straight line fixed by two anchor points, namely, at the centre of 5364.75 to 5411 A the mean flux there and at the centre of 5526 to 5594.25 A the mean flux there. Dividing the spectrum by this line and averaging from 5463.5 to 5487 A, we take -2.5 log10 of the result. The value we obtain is 0.032 mag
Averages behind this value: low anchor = 60.6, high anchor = 60.7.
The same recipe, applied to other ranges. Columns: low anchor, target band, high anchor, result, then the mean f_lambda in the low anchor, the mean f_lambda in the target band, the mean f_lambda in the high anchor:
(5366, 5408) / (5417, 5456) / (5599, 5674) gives -0.01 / 60.6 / 61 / 59.1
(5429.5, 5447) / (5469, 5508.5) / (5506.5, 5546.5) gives 0.02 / 60.7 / 59.8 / 60.7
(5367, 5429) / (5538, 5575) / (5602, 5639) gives -0.02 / 61.1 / 61.4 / 60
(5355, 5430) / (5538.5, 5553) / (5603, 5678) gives -0.08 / 61.7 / 64.9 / 59.4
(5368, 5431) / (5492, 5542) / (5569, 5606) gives 0.01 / 61.2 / 60.1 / 59.9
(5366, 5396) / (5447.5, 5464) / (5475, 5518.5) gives 0.02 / 61.8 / 59.2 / 59.6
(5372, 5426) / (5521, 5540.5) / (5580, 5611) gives 0.02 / 61.3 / 59.2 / 59.5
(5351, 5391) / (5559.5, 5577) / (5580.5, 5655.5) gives 0.02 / 63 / 59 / 59.5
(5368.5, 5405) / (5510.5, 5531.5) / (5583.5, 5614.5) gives 0.02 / 61.3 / 59.1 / 59.8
